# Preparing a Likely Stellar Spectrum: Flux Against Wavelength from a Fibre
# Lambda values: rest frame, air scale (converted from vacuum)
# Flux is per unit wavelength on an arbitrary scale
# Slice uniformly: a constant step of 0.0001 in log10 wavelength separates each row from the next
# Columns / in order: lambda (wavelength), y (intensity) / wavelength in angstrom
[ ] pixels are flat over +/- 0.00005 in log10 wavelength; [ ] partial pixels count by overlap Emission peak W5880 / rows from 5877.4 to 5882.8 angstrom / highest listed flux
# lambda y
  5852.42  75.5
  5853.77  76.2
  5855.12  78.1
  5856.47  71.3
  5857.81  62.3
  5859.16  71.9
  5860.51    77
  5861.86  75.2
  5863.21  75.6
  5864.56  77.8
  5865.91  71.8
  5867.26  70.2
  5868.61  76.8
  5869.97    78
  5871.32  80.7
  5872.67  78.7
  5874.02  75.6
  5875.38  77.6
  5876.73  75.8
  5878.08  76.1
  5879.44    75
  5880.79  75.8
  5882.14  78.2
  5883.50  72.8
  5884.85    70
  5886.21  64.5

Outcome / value 78.2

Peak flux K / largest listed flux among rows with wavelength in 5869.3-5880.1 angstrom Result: 80.7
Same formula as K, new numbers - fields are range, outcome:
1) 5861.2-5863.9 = 75.6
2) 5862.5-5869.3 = 77.8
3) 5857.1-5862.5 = 77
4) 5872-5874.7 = 78.7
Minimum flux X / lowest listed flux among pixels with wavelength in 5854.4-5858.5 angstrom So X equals 62.3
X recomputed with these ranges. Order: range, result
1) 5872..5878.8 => 75.6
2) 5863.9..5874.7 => 70.2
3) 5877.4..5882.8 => 75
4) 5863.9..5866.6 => 71.8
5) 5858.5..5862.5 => 71.9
